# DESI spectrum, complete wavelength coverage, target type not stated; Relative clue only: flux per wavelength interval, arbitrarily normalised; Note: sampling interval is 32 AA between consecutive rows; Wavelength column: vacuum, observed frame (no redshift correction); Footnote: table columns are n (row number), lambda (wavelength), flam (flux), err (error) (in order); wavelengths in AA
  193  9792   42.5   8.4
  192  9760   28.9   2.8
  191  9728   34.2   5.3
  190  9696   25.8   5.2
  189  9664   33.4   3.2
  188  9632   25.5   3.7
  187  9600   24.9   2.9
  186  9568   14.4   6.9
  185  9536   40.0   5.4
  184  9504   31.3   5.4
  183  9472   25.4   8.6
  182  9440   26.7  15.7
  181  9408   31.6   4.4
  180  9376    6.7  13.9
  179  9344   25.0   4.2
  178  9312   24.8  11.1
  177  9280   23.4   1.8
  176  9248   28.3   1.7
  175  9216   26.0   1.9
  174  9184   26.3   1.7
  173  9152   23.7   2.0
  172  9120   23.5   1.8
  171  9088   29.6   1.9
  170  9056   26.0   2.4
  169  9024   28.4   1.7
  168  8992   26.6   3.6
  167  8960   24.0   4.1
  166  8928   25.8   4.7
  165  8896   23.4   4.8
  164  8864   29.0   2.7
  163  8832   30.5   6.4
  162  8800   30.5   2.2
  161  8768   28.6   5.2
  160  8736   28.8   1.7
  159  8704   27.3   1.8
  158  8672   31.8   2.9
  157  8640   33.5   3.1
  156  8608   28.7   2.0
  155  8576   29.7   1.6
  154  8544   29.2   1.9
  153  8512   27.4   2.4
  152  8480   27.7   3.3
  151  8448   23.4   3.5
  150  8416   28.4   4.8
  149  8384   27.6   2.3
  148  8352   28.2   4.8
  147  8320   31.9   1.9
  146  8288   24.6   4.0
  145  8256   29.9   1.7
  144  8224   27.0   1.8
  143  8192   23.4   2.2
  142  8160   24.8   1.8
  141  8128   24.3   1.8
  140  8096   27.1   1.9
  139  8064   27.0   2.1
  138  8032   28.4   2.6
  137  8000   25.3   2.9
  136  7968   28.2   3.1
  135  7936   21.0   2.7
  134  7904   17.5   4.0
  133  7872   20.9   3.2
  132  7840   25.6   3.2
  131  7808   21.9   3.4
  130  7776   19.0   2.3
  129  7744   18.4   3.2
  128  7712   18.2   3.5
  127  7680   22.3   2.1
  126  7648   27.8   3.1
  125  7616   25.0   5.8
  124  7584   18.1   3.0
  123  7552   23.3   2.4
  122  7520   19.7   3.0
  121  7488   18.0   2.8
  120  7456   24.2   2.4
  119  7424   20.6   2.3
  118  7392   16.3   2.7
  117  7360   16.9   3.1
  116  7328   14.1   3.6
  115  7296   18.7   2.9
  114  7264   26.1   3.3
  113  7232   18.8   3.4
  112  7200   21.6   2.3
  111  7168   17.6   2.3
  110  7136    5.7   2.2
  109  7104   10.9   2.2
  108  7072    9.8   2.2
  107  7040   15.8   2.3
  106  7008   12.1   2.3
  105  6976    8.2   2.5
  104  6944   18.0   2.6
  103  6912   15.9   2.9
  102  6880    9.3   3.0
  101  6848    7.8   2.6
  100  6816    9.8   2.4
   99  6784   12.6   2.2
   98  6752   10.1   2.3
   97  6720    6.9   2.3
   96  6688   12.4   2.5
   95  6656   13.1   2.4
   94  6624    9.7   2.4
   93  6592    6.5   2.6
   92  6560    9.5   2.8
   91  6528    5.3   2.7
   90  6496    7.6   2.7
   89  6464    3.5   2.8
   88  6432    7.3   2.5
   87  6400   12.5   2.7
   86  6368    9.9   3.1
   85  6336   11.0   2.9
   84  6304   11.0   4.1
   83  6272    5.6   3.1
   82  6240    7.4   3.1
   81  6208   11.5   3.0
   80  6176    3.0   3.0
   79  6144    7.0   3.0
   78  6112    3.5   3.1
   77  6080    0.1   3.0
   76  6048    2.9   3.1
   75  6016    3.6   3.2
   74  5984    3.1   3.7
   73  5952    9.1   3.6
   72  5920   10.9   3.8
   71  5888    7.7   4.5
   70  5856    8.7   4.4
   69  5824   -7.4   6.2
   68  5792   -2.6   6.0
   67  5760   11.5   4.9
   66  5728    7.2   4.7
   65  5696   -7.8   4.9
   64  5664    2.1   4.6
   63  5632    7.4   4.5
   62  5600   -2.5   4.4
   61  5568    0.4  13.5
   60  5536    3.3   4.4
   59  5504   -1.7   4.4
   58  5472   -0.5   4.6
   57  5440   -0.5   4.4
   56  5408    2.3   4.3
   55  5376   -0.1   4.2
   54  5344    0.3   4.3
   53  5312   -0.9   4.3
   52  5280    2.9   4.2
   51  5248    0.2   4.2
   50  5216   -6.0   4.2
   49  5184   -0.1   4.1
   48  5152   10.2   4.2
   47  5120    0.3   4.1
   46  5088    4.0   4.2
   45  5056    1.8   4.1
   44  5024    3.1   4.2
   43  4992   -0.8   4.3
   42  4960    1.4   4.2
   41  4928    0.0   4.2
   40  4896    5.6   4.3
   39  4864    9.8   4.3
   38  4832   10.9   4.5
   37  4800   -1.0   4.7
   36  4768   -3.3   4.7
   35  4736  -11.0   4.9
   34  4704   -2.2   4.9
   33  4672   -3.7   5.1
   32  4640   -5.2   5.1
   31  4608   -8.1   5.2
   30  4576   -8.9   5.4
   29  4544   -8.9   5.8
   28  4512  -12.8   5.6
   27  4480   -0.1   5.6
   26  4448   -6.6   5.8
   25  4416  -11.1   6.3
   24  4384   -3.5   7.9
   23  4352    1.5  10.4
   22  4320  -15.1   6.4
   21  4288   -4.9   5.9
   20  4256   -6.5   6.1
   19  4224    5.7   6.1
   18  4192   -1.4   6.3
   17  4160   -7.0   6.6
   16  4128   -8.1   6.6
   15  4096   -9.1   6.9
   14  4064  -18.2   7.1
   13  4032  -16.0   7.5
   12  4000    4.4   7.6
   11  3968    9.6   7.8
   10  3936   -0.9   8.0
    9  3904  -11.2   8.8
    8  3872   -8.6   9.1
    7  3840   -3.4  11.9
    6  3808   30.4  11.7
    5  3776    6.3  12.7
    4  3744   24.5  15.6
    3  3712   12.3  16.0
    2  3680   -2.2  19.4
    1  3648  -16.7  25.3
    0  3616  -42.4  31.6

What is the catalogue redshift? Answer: 0.79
